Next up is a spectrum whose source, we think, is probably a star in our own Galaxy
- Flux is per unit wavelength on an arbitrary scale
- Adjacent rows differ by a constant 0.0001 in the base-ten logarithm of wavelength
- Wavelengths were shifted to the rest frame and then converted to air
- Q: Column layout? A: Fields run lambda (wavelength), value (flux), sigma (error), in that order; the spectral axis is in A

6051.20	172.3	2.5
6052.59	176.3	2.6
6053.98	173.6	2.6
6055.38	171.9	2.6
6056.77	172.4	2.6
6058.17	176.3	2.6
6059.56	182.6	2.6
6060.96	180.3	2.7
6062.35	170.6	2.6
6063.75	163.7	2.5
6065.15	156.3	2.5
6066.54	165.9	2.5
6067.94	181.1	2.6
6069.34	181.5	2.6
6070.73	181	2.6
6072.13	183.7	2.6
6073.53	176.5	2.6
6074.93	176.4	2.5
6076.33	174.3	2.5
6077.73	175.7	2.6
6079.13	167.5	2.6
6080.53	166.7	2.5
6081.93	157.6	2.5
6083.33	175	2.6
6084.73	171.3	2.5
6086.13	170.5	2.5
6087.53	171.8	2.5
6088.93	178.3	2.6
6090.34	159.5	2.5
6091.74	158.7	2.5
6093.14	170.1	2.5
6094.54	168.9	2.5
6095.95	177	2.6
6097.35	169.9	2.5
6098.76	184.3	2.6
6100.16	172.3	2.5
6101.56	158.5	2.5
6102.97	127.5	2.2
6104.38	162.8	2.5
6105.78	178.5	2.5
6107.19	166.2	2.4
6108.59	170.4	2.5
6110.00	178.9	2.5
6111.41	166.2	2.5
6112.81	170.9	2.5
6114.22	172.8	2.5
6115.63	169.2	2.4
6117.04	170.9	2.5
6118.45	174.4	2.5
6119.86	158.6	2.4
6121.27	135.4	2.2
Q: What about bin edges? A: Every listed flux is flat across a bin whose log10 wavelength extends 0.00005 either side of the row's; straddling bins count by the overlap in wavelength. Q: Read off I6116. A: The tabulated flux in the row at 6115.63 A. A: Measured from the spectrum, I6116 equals 169.2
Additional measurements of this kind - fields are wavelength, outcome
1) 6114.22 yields 172.8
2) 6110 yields 178.9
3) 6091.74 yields 158.7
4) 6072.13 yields 183.7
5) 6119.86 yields 158.6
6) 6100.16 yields 172.3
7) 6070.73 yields 181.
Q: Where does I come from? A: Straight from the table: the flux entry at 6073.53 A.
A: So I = 176.5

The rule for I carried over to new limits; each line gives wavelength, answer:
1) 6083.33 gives 175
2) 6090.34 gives 159.5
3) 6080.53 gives 166.7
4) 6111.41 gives 166.2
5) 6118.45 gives 174.4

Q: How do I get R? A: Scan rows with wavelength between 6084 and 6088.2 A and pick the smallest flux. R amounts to 170.5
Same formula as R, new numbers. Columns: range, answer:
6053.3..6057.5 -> 171.9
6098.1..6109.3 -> 127.5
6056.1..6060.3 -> 172.4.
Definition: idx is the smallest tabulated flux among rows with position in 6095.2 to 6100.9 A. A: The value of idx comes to 169.9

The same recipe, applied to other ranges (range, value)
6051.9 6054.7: 173.6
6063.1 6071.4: 156.3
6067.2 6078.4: 174.3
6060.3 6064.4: 163.7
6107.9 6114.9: 166.2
